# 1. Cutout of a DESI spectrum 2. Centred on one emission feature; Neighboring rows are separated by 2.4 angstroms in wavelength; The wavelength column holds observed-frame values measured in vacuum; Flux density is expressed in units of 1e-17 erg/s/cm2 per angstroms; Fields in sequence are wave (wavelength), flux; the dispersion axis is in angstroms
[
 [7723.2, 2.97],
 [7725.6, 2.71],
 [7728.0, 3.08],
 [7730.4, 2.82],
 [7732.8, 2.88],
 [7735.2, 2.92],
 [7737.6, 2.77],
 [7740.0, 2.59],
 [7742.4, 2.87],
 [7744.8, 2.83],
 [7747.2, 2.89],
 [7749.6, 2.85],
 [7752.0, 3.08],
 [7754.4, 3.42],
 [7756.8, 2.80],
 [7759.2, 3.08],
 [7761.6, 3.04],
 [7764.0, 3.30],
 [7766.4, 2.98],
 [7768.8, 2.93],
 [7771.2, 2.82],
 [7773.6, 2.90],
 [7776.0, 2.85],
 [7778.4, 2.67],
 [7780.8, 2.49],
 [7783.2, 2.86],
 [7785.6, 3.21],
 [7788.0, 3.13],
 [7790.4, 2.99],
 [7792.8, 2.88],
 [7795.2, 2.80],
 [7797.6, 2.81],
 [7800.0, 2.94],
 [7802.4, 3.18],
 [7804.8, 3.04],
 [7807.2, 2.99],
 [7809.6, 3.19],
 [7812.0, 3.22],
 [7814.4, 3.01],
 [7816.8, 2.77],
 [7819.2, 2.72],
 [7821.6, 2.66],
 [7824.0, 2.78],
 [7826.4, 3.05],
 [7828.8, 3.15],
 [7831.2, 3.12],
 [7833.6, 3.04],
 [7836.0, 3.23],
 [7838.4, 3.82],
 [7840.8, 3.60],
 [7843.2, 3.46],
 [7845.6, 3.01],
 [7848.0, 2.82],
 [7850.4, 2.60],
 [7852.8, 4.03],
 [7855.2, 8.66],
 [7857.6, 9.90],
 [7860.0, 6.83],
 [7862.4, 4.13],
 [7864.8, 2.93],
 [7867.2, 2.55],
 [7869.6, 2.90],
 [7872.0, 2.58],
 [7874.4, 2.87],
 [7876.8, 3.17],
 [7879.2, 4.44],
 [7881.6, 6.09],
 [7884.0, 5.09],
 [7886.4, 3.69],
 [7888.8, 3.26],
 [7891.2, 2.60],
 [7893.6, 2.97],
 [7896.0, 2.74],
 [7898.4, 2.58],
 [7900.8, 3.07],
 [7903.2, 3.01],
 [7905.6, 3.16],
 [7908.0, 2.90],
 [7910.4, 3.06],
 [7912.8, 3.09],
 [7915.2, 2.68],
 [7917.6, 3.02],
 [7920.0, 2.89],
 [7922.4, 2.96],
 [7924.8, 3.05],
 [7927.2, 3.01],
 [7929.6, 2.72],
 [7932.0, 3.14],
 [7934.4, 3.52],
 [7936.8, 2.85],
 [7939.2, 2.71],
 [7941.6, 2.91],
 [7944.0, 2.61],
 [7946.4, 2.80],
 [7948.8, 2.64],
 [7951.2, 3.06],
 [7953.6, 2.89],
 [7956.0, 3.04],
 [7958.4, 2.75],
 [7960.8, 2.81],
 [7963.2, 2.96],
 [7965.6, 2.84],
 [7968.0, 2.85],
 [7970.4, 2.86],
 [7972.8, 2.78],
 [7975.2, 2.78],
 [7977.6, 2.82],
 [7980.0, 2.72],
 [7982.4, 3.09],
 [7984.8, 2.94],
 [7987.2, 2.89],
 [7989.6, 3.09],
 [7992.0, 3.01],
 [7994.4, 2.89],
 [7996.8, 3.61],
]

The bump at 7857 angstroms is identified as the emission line H-alpha 6563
